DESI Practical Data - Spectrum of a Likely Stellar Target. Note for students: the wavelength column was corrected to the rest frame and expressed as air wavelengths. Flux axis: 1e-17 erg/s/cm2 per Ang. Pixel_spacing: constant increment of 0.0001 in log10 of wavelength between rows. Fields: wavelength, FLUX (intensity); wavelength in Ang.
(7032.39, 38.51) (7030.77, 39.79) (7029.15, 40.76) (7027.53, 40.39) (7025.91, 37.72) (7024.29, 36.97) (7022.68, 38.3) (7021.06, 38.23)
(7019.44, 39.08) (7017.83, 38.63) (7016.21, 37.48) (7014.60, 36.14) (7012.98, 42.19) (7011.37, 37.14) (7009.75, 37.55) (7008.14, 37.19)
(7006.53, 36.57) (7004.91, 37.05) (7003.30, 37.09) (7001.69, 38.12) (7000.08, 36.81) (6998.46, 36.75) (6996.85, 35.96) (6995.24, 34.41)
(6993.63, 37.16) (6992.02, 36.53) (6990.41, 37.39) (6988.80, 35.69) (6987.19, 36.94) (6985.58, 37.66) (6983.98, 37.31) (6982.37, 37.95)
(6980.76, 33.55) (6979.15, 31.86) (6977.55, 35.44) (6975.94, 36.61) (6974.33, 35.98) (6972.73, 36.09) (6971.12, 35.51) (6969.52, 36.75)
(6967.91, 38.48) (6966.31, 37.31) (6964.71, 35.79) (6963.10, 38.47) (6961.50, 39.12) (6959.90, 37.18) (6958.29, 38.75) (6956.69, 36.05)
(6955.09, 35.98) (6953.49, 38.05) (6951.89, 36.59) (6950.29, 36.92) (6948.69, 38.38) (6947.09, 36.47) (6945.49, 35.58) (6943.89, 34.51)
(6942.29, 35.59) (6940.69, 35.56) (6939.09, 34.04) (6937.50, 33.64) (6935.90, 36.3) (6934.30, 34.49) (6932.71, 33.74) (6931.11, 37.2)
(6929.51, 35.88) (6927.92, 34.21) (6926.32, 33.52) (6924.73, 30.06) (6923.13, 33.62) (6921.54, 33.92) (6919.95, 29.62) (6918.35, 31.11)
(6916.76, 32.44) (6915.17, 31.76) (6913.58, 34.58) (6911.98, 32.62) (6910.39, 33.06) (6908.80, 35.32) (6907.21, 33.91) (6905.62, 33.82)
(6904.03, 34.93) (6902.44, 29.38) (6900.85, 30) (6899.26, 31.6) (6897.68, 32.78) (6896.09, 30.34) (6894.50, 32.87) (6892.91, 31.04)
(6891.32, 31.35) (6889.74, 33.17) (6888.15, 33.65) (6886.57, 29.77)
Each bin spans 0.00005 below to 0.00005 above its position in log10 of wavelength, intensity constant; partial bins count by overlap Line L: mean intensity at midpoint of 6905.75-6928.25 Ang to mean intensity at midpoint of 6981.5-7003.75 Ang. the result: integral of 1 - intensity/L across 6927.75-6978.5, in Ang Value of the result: -2.3 Ang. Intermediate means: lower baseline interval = 32.8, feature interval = 36.3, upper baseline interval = 36.8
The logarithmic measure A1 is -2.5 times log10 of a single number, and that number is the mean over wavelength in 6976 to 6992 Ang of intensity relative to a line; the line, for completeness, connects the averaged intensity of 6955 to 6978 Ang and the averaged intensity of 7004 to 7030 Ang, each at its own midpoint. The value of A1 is 0.04 mag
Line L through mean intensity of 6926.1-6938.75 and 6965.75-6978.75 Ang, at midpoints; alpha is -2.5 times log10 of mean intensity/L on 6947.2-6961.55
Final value -0.05 mag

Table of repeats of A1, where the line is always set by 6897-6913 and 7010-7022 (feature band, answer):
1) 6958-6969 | -0.06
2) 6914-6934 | 0.02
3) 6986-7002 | 0.02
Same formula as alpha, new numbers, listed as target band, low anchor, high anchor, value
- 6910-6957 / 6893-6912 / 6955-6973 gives 0.012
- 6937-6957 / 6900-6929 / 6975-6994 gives -0.052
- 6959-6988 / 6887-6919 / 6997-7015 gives -0.020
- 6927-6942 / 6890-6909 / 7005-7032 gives -0.031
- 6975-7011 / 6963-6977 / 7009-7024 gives 0.030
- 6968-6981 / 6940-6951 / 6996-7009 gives 0.032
